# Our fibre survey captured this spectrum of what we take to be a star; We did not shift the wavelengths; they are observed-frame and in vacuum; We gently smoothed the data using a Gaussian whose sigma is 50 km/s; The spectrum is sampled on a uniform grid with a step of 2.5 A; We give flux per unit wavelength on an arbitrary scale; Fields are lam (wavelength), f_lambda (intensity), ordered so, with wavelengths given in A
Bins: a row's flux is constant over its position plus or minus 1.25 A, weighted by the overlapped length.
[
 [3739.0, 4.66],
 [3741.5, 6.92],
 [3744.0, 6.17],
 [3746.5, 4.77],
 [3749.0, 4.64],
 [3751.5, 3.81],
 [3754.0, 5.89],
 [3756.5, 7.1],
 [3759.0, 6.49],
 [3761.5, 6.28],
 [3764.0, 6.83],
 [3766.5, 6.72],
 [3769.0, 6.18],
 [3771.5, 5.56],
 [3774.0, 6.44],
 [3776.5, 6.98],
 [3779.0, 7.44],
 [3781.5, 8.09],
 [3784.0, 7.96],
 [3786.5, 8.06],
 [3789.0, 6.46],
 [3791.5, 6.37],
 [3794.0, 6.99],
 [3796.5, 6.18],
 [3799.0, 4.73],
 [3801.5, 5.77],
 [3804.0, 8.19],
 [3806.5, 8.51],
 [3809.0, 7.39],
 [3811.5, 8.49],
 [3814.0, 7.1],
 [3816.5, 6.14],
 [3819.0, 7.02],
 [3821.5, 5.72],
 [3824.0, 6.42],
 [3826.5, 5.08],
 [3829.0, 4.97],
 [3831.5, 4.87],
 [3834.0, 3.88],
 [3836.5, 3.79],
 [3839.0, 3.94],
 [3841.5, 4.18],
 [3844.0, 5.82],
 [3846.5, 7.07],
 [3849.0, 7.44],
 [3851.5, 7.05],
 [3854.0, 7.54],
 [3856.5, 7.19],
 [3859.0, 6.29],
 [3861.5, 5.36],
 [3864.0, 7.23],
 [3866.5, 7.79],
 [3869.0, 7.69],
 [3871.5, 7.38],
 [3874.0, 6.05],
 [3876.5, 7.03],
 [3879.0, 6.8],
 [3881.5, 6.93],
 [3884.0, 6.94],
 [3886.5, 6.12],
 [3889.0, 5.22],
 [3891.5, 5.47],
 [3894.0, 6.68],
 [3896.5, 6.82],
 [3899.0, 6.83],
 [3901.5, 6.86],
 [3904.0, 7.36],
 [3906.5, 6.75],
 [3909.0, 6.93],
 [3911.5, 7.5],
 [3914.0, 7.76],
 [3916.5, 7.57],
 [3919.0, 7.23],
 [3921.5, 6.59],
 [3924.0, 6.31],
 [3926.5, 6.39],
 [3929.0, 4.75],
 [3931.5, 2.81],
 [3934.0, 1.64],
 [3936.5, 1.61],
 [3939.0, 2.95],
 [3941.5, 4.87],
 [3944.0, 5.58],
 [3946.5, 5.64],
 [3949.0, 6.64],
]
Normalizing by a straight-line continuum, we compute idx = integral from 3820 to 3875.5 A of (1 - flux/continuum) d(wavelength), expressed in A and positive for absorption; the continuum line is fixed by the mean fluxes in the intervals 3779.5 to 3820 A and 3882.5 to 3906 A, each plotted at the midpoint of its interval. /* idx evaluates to 6.0 A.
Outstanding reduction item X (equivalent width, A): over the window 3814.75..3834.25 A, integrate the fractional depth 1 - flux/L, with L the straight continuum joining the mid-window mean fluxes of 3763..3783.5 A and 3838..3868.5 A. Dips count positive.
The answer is 2.8 A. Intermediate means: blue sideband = 6.82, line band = 5.64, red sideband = 6.46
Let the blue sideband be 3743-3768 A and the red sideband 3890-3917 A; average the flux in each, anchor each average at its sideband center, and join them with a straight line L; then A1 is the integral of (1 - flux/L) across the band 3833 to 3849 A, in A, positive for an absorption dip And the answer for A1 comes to 3.7 A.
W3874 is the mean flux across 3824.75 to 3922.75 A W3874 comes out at 6.41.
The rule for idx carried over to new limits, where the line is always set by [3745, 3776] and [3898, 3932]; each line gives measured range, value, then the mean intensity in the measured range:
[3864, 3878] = -1.7 A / 7.18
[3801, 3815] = -3.5 A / 7.68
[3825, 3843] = 5.2 A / 4.44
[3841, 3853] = -0.3 A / 6.47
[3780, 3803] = -2.7 A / 6.76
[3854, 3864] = -0.3 A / 6.56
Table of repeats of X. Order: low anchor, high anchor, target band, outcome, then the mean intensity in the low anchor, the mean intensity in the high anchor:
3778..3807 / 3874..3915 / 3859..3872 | -0.36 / 7.02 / 6.72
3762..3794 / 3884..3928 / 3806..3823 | -0.66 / 6.91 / 6.72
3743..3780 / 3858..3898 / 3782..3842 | 0.69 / 6.08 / 6.62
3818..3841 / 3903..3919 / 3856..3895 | -2.11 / 5.03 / 7.3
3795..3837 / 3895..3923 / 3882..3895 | 1.45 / 6.18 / 7.1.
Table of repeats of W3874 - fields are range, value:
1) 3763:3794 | 6.93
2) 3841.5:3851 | 6.46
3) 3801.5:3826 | 7.08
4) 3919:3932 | 5.7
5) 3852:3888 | 6.87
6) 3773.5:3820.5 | 7.07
